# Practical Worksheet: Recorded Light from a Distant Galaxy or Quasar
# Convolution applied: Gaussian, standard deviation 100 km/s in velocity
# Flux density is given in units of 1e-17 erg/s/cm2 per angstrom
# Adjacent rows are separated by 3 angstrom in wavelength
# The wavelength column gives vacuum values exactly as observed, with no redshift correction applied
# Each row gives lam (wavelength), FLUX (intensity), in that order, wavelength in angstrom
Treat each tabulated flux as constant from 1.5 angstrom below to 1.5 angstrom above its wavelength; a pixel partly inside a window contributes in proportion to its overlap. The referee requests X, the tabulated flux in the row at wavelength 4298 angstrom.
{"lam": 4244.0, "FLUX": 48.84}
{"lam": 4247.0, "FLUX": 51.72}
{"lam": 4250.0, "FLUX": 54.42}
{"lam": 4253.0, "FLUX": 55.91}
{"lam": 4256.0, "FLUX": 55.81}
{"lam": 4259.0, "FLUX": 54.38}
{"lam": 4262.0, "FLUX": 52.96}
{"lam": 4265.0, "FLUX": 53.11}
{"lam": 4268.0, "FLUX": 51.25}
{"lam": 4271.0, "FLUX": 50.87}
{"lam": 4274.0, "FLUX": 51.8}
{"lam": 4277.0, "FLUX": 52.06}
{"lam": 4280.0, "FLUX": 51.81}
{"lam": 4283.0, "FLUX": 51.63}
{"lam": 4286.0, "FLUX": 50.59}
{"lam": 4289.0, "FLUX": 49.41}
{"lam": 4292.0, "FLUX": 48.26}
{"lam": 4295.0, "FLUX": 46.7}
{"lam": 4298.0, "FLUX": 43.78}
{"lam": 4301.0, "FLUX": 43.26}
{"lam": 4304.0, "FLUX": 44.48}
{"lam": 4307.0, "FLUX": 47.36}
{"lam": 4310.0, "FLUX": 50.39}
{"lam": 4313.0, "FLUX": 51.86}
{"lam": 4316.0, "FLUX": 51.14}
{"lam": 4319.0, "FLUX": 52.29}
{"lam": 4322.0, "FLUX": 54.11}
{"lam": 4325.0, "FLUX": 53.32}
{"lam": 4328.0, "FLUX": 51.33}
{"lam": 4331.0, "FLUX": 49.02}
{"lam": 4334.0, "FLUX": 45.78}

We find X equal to 43.78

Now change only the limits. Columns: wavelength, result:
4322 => 54.11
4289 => 49.41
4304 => 44.48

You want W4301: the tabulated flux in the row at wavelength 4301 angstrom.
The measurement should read 43.26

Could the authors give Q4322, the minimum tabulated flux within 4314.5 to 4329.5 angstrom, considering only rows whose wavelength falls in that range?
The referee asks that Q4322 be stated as 51.14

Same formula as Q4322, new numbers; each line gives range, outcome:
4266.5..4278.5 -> 50.87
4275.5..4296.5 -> 46.7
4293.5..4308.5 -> 43.26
